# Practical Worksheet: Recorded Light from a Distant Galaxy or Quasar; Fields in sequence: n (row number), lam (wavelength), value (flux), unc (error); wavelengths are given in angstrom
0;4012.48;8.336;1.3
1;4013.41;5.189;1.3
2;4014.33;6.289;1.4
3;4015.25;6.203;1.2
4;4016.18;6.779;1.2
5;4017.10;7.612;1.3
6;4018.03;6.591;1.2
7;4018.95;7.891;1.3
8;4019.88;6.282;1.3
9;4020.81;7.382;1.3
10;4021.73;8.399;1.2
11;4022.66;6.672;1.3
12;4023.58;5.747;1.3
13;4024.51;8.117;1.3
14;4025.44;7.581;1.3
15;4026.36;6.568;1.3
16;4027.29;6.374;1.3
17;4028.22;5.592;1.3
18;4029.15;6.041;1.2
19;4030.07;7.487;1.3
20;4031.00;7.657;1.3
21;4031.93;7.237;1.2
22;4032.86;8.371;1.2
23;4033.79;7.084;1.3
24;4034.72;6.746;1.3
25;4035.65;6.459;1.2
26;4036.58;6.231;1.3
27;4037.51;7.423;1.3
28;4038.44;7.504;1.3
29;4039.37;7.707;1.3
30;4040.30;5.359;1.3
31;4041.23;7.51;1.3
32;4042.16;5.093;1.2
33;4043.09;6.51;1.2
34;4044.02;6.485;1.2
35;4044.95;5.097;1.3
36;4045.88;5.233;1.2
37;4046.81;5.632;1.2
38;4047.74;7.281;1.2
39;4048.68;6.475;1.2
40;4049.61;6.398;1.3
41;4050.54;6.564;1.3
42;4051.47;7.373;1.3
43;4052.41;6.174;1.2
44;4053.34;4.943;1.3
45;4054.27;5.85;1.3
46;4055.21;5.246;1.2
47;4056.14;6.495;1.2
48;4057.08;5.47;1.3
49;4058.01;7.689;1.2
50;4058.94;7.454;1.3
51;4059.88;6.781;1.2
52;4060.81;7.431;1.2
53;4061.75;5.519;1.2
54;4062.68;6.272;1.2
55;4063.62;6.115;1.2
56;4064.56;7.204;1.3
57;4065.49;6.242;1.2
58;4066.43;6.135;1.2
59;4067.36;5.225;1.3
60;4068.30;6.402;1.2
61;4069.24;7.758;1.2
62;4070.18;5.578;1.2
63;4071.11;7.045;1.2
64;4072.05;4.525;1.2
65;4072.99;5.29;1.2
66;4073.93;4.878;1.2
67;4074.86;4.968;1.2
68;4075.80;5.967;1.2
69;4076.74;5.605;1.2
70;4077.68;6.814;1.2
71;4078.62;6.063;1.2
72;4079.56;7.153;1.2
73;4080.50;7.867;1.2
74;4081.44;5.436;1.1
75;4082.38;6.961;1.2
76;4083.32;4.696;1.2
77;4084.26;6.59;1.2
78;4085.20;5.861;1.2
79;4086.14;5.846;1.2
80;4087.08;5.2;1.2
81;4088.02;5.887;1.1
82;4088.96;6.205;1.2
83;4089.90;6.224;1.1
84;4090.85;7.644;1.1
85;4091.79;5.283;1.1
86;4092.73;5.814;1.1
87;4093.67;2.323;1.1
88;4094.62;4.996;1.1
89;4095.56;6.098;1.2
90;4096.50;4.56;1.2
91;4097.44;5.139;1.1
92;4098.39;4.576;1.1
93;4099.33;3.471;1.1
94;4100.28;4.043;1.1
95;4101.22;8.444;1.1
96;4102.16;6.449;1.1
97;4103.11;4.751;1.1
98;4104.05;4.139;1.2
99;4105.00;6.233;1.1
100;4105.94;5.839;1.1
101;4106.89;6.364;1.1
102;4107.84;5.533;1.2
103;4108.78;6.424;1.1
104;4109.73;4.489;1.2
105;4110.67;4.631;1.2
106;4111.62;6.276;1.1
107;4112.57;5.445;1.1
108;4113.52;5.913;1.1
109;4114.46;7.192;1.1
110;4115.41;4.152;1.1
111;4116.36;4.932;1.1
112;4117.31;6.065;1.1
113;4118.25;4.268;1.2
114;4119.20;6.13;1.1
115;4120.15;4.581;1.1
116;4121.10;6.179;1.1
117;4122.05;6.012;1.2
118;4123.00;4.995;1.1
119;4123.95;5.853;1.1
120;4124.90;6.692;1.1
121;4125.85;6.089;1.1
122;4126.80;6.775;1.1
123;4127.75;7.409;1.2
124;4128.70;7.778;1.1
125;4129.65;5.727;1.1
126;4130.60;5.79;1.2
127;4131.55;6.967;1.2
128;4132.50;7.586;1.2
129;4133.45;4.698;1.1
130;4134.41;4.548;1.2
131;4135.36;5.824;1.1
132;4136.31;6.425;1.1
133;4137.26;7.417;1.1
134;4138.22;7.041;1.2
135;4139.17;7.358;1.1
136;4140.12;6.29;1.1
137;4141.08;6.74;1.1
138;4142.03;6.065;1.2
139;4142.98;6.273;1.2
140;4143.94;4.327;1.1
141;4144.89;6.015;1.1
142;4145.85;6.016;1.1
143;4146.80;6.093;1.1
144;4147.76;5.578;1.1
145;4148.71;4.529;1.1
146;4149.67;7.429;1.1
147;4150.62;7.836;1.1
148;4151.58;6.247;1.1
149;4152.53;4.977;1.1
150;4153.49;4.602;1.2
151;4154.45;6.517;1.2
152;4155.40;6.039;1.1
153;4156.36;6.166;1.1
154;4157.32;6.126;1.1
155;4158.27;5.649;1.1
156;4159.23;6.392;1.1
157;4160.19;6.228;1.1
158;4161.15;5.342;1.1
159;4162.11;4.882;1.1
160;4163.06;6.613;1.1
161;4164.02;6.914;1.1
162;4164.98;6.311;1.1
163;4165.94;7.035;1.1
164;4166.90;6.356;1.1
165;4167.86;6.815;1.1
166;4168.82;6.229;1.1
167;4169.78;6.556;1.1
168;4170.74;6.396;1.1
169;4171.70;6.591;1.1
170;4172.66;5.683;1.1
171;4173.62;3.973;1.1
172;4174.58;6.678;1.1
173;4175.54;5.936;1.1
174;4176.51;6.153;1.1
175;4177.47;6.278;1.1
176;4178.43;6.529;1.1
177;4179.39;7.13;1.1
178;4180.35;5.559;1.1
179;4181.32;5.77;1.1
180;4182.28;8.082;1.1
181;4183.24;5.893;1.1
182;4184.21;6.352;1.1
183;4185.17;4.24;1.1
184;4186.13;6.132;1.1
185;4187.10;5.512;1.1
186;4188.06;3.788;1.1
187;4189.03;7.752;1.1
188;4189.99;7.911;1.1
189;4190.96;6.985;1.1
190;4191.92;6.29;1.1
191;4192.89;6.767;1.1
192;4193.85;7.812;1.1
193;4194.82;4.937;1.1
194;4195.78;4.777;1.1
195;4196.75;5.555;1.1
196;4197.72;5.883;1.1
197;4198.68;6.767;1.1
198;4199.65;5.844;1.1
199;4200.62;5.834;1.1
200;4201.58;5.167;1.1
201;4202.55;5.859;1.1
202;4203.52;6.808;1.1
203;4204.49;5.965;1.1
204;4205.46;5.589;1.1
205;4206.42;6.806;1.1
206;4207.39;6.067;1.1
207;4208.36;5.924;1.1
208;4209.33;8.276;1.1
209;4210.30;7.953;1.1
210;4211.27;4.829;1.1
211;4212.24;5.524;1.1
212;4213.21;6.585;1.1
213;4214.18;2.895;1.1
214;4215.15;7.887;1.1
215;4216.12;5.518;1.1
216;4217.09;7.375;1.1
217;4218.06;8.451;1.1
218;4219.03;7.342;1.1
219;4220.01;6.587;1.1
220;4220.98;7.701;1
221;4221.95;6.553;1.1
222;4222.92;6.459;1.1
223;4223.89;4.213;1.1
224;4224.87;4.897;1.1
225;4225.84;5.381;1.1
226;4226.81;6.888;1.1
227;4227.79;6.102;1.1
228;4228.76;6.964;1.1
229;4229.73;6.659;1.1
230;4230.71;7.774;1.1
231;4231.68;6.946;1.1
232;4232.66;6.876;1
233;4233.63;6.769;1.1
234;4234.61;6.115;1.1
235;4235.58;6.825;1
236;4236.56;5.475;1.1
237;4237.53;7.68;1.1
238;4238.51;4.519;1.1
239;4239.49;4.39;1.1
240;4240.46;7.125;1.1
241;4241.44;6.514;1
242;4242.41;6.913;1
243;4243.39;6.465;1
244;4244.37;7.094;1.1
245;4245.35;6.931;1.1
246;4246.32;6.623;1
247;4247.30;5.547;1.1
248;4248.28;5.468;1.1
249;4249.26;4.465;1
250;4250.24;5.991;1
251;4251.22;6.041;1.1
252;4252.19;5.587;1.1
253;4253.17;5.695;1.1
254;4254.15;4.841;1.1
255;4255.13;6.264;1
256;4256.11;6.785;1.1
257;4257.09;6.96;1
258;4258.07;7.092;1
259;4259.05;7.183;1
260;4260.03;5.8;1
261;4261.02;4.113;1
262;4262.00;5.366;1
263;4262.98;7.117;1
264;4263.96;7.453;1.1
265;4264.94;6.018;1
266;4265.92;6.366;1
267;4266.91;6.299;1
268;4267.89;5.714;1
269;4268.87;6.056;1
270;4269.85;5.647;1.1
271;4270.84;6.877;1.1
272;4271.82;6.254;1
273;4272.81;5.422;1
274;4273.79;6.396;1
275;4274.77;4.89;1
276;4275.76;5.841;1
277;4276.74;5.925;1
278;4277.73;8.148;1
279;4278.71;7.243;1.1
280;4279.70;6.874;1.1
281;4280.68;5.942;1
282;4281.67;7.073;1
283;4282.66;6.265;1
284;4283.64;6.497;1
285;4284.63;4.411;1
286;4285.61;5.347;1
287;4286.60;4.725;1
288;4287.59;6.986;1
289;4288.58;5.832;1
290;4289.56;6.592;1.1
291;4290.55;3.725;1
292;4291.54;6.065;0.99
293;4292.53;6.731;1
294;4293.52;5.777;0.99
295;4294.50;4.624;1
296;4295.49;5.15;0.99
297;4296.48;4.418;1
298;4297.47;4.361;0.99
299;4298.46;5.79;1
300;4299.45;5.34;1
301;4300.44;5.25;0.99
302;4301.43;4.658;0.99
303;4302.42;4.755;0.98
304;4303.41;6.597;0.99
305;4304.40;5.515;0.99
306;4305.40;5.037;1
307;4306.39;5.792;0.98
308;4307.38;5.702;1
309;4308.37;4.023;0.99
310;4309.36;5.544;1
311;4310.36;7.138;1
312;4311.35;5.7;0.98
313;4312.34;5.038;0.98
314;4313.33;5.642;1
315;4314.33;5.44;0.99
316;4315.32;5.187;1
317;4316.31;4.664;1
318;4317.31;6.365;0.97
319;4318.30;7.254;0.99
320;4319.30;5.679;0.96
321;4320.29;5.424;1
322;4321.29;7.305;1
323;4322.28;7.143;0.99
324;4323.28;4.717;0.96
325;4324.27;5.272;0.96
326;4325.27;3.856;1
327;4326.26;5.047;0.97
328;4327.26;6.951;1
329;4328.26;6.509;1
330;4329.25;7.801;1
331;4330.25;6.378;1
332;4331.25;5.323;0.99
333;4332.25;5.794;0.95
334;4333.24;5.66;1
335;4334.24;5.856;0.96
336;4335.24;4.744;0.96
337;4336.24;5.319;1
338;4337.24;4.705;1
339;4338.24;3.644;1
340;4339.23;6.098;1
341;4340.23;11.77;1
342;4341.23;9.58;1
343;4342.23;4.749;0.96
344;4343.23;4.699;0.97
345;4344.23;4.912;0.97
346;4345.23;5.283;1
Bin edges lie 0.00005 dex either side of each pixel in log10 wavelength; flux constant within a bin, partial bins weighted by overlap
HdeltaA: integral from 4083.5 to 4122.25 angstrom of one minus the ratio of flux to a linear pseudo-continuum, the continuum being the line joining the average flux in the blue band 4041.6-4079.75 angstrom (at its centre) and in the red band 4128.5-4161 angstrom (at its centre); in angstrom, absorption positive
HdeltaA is 4.01 angstrom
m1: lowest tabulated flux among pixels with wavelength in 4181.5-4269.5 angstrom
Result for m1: 2.895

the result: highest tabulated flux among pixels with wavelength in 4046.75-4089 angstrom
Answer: 7.867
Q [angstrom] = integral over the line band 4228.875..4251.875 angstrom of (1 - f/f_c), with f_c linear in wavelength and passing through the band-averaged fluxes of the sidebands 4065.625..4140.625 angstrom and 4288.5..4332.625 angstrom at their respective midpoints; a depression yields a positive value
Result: -2.51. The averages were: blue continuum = 5.85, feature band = 6.32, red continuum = 5.62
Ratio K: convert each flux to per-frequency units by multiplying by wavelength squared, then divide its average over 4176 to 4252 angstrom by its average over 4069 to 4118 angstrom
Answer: 1.17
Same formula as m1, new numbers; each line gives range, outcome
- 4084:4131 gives 2.323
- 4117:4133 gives 4.268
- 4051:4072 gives 4.943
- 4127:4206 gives 3.788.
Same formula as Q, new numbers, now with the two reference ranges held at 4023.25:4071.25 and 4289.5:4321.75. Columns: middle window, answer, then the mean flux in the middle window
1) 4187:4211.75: -1.3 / 6.23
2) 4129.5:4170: -0.2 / 6.15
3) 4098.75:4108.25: 1.2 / 5.51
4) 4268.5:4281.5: -1.5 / 6.29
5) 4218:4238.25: -2.5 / 6.54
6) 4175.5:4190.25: -0.4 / 6.17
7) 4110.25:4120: 1.2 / 5.47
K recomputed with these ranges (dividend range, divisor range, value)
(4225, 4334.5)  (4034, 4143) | 1.08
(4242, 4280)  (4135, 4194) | 1.04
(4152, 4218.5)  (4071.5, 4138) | 1.11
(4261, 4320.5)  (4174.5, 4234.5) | 0.96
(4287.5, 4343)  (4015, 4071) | 0.99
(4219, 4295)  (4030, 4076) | 1.06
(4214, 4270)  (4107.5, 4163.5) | 1.11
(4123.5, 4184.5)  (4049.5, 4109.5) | 1.09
